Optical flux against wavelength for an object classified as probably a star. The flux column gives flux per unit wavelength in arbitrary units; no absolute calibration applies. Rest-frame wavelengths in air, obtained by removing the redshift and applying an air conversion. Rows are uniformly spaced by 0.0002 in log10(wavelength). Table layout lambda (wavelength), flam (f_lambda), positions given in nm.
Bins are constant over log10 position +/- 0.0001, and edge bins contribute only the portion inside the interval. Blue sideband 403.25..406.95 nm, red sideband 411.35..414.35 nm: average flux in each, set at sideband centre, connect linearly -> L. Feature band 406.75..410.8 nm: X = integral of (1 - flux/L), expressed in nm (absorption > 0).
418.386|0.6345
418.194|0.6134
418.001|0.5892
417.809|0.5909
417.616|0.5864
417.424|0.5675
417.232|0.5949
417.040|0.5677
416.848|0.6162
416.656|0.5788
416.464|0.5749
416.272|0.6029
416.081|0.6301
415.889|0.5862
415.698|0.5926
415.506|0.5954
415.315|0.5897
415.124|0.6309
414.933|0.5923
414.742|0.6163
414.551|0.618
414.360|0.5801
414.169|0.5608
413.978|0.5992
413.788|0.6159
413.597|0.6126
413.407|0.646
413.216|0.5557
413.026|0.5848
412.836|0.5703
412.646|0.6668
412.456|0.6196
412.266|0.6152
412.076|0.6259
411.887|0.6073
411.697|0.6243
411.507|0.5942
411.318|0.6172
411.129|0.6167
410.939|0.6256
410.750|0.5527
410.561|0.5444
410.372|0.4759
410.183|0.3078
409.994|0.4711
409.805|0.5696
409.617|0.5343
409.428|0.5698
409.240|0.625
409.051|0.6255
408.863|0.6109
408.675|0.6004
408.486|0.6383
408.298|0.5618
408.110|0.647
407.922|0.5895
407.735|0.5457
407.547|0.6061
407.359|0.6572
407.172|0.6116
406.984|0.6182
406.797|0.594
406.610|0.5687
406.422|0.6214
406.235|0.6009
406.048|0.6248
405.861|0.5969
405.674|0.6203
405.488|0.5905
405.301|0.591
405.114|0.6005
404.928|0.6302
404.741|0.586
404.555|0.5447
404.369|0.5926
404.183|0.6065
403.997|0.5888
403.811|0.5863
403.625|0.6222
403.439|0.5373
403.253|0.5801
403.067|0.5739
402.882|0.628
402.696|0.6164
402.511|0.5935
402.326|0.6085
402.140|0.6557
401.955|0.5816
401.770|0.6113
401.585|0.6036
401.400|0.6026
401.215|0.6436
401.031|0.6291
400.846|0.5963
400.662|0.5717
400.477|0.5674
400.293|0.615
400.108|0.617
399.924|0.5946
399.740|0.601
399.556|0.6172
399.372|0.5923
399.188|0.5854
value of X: 0.20 nm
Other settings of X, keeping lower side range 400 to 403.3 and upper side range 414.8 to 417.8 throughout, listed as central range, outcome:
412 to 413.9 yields -0.05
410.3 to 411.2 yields 0.05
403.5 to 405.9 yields 0.03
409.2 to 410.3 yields 0.17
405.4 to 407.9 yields -0.01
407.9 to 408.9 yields -0.01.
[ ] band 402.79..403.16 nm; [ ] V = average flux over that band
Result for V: 0.602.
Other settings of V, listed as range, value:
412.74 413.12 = 0.578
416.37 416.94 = 0.59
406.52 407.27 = 0.599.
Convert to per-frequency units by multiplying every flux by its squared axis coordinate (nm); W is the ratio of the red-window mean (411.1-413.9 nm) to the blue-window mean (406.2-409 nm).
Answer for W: 1.03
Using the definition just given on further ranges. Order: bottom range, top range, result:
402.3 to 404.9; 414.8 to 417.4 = 1.07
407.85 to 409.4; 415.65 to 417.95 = 1.01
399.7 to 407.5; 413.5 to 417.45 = 1.05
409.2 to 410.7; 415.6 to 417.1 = 1.20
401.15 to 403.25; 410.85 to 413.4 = 1.05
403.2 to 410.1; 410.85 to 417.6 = 1.05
